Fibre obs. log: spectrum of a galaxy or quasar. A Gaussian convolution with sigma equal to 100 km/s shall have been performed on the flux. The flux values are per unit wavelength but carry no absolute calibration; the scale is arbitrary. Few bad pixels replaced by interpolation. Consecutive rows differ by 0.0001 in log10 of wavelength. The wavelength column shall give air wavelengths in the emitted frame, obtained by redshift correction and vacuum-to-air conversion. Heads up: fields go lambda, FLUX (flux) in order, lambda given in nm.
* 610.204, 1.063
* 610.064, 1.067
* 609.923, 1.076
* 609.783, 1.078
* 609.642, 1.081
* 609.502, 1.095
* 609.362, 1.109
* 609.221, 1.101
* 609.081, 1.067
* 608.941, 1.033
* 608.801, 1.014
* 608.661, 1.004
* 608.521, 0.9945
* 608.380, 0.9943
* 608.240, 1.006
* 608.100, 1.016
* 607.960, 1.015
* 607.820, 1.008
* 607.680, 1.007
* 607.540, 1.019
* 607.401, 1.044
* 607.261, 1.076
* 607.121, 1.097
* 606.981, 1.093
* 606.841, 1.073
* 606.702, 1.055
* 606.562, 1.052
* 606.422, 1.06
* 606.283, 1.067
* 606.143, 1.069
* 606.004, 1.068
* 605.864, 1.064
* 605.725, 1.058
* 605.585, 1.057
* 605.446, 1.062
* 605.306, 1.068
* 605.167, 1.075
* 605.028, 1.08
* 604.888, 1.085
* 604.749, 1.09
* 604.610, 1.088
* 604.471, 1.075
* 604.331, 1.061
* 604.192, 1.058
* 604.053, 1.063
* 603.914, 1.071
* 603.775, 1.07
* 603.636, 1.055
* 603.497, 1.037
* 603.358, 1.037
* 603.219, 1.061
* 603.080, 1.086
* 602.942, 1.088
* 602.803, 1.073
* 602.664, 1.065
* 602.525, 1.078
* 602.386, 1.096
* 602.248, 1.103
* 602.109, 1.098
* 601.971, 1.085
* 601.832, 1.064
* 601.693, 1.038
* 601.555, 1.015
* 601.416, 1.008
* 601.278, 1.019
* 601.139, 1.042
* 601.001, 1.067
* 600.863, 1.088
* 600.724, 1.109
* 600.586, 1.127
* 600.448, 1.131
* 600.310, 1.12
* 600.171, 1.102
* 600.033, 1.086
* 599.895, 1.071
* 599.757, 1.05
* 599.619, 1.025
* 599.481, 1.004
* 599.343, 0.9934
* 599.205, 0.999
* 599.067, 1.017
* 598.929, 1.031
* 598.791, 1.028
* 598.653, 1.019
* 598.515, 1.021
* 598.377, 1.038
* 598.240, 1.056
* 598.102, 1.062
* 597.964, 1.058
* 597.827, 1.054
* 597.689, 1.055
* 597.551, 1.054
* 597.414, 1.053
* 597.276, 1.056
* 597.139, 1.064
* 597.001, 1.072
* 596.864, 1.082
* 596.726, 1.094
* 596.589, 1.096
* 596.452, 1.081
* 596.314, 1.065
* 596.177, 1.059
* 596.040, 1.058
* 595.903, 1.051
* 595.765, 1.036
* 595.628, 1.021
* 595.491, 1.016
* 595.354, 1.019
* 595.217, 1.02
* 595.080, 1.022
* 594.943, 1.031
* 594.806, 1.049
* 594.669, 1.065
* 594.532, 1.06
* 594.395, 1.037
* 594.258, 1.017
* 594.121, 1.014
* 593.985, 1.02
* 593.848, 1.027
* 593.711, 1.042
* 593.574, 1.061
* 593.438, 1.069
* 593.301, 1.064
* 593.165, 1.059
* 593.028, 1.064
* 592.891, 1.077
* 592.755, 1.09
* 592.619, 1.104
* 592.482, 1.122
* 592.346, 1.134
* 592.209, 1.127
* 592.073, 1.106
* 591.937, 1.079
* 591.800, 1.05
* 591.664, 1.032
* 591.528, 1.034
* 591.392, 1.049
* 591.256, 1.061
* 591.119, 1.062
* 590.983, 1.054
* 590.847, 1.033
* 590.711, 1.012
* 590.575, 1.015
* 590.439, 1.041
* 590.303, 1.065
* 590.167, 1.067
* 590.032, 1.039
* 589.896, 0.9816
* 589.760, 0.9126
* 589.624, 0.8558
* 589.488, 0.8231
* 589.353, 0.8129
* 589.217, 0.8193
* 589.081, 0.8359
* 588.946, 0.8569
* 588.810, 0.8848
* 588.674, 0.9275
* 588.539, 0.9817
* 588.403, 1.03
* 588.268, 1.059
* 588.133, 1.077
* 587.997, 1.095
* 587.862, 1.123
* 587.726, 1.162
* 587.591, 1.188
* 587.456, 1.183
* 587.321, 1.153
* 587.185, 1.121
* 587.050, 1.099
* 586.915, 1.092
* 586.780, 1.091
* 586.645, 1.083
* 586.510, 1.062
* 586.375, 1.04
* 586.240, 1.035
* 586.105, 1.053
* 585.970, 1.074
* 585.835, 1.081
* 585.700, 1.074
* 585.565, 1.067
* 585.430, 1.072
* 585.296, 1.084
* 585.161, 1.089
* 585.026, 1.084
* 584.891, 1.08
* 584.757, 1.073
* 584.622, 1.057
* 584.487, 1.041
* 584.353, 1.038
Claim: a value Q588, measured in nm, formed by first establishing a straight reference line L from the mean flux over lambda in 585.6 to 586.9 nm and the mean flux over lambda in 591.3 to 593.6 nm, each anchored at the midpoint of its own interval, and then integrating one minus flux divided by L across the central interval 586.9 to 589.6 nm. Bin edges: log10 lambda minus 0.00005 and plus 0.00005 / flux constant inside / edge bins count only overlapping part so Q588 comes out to 0.15 nm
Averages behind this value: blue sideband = 1.07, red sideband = 1.08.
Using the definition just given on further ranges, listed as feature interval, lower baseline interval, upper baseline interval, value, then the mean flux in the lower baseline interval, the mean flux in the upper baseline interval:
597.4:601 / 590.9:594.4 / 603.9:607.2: 0.04 nm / 1.06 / 1.07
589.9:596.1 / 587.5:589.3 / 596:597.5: -0.07 nm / 1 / 1.07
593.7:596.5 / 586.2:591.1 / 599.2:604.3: 0.01 nm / 1.02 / 1.07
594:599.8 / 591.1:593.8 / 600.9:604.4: 0.14 nm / 1.07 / 1.06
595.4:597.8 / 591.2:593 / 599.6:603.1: 0.04 nm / 1.08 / 1.08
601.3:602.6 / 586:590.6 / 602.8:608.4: -0.02 nm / 1.02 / 1.06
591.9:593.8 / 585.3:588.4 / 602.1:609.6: 0.00 nm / 1.09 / 1.06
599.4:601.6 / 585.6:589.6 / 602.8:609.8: -0.04 nm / 1.03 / 1.06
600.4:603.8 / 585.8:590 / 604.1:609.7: -0.07 nm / 1.02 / 1.06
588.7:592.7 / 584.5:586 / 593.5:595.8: 0.18 nm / 1.07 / 1.03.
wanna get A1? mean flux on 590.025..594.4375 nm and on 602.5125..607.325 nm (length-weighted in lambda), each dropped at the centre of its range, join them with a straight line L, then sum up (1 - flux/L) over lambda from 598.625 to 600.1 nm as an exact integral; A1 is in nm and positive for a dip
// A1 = 0.05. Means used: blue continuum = 1.06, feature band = 1.03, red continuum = 1.07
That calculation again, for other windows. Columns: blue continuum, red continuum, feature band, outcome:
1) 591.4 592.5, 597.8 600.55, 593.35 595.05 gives 0.049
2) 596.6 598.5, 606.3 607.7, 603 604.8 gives -0.008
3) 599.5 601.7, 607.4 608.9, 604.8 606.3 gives -0.056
